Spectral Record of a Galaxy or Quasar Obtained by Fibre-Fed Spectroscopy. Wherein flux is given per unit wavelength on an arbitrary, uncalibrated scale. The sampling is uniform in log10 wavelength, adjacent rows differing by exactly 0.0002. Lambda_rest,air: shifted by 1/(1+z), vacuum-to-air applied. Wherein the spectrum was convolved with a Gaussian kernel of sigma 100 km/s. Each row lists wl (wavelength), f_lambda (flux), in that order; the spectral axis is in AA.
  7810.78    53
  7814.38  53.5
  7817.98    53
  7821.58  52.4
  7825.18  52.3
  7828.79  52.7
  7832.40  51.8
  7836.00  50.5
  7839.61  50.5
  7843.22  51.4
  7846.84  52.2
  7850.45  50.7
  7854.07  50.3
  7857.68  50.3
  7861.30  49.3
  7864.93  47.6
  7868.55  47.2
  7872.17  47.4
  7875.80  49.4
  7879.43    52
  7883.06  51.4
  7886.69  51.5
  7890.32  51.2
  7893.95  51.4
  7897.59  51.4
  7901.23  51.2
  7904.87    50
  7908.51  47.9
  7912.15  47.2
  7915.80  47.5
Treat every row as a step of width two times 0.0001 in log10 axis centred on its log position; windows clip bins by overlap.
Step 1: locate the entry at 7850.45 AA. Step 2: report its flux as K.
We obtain 50.7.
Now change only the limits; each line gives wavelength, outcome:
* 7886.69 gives 51.5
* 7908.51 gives 47.9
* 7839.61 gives 50.5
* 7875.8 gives 49.4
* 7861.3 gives 49.3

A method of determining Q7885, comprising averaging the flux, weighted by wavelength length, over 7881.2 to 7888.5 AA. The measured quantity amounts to 51.5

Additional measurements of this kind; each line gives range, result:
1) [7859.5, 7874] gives 47.9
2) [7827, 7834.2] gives 52.2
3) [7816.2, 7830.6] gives 52.6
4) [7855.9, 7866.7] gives 49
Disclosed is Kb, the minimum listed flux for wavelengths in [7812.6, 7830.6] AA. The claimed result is 52.3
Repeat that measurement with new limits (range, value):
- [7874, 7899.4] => 49.4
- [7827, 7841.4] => 50.5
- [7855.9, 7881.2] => 47.2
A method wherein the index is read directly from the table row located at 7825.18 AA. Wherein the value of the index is 52.3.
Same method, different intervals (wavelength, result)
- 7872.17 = 47.4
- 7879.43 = 52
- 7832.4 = 51.8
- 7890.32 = 51.2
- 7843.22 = 51.4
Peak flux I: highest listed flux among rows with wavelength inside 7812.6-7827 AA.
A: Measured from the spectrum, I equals 53.5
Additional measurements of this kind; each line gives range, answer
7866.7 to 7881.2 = 52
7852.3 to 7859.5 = 50.3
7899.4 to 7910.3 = 51.2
